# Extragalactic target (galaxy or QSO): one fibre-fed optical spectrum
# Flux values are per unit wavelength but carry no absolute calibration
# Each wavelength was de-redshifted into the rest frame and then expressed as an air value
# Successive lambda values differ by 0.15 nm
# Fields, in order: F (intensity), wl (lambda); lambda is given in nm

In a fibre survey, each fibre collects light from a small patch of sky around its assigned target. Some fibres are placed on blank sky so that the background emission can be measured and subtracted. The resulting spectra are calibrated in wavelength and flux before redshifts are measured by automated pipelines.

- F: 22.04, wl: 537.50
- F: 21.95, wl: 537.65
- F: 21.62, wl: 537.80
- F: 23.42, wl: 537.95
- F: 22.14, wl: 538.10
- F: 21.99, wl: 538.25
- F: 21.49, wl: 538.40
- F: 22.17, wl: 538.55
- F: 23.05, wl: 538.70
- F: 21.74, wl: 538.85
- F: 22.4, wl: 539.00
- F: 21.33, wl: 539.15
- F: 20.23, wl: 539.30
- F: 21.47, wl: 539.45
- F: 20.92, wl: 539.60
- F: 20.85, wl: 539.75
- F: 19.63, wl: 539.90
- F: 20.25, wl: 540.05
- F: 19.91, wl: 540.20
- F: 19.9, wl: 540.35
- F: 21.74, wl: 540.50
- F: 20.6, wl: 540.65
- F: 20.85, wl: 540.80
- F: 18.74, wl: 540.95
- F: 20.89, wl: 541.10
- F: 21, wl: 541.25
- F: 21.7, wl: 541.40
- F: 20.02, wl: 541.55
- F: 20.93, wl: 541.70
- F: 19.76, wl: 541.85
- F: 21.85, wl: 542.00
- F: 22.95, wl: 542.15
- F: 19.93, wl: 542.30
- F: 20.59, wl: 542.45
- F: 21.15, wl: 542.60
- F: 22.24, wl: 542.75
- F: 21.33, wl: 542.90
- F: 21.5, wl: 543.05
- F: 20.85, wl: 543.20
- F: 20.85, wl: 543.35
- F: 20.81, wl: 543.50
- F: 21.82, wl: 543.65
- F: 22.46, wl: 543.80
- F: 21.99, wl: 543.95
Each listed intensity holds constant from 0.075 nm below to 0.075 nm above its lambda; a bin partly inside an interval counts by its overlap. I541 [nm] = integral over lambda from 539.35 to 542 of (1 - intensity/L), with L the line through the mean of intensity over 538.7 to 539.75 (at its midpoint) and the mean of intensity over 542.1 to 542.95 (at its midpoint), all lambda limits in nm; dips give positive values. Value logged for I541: 0.10 nm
